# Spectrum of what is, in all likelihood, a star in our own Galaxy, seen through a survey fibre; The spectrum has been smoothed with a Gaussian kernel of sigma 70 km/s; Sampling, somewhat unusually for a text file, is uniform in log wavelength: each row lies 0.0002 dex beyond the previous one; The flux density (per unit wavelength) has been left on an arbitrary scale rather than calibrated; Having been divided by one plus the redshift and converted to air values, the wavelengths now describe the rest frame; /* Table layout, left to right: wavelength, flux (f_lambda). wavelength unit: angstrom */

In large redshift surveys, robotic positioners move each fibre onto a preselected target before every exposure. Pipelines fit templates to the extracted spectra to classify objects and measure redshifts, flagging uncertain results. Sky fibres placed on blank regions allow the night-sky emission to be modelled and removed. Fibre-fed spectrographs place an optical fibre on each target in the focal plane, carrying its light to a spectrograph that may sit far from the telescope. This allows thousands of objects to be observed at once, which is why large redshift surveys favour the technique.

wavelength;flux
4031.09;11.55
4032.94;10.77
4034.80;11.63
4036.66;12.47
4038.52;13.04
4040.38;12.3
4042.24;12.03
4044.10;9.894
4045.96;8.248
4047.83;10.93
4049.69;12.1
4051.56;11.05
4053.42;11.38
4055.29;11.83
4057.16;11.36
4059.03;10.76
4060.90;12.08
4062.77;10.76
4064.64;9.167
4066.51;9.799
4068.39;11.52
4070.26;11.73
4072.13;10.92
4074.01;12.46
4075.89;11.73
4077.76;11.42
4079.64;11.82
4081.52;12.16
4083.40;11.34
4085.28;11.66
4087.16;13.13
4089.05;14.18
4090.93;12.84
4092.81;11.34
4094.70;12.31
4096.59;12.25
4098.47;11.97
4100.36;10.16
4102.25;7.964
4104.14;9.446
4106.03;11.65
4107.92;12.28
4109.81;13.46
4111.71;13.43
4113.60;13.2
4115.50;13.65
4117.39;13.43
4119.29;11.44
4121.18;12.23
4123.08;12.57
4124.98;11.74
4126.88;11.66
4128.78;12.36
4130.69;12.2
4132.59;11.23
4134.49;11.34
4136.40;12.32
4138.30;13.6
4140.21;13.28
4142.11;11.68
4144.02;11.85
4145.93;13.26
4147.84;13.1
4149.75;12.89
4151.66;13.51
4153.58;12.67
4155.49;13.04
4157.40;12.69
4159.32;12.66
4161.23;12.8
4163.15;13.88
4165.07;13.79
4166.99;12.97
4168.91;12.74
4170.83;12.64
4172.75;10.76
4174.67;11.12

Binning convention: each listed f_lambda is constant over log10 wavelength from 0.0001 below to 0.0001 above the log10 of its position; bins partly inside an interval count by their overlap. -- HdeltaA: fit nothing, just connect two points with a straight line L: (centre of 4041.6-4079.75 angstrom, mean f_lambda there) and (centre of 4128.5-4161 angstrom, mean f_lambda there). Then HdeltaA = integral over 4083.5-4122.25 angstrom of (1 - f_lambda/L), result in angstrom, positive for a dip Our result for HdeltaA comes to -0.85 angstrom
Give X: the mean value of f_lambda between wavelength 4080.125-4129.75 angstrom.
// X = 12.1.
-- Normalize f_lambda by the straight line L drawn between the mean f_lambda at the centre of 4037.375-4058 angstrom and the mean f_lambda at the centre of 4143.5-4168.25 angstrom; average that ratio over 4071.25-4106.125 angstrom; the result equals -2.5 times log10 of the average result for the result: 0.03 mag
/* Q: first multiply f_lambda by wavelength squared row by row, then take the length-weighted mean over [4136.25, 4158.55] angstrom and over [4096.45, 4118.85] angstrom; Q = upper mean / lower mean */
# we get 1.10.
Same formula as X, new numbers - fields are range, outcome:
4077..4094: 12.2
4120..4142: 12.2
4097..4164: 12.3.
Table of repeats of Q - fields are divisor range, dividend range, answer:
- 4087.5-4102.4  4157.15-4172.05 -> 1.13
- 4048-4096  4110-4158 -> 1.12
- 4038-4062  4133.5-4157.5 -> 1.18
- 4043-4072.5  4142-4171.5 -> 1.25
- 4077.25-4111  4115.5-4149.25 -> 1.07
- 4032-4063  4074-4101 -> 1.08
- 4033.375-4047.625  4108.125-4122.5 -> 1.18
